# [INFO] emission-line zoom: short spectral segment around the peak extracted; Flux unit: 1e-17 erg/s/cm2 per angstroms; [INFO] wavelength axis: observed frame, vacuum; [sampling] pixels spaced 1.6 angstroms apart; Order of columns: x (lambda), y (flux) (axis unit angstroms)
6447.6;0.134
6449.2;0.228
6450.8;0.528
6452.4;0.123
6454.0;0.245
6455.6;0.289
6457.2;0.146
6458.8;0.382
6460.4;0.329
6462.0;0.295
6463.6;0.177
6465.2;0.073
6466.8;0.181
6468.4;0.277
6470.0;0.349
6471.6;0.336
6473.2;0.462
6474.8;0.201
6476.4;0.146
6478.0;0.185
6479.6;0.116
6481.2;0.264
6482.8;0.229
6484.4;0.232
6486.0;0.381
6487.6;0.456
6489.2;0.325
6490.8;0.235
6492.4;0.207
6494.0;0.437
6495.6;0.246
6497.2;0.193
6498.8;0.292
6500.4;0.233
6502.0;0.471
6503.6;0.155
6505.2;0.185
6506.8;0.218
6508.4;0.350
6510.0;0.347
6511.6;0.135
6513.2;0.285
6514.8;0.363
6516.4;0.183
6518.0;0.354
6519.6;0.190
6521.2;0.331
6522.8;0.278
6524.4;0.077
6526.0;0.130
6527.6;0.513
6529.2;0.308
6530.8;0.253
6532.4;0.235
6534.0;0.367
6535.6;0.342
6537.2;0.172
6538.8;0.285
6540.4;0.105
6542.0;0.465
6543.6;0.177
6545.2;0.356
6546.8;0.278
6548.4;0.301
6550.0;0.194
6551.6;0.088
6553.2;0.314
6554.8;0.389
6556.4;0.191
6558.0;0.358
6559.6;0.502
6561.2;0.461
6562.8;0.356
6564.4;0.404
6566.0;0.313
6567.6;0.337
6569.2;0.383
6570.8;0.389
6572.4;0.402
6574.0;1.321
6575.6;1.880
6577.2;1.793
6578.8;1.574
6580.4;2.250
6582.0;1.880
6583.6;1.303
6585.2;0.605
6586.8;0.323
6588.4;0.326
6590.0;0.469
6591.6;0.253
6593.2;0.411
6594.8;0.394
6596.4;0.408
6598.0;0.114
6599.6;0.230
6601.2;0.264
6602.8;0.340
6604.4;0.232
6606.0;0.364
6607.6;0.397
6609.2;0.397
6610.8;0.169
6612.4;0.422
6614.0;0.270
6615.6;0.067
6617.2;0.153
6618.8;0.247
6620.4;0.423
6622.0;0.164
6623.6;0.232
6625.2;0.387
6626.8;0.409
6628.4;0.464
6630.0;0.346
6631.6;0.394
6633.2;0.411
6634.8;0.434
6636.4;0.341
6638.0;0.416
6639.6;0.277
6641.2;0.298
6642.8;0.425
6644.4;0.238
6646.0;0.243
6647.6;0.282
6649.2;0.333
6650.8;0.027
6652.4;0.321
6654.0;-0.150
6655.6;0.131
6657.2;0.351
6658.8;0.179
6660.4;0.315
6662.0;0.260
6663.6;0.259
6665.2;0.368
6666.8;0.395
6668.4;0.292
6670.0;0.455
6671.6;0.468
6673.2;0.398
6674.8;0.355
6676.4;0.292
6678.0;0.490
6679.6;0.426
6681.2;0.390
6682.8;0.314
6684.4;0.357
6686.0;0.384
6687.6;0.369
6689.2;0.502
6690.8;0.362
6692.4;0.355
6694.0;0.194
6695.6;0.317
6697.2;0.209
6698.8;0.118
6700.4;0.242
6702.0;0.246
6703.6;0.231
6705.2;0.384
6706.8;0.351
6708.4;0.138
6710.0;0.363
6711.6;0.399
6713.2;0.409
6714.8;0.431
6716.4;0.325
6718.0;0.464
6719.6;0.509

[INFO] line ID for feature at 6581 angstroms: [O II]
